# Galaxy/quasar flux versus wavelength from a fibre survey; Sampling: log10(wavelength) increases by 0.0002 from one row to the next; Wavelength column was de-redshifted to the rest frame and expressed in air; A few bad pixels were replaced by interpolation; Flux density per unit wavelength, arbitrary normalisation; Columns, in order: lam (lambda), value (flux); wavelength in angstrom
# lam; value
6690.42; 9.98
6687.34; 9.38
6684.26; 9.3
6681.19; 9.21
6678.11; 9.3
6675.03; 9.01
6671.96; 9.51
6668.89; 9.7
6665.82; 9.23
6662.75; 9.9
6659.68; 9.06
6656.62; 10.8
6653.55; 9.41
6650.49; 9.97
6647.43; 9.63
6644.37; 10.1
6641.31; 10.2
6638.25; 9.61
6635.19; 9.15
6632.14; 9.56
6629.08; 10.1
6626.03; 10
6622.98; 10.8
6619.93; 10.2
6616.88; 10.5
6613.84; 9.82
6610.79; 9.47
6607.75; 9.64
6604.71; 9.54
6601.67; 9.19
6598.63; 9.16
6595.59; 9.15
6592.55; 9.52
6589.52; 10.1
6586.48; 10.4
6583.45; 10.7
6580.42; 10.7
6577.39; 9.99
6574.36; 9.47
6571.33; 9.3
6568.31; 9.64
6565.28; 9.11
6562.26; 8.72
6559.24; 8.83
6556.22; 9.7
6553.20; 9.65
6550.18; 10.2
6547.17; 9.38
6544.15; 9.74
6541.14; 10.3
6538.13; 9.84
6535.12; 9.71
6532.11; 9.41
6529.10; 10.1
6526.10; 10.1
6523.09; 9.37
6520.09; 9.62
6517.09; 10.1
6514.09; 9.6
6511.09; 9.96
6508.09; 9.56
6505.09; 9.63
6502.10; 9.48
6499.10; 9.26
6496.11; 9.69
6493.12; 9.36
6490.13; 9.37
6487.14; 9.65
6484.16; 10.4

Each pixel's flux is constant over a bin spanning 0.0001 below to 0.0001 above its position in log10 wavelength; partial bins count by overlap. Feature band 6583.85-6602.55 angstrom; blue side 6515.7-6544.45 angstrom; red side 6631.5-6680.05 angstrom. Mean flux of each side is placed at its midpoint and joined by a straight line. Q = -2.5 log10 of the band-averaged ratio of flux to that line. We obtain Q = 0.01 mag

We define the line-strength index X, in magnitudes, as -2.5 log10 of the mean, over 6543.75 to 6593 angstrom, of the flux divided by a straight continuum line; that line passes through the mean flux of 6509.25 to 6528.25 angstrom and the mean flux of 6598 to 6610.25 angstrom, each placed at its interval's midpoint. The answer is -0.02 mag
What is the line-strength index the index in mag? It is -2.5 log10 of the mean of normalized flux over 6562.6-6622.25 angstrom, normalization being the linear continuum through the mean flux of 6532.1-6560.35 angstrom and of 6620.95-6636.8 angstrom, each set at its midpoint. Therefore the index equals 0.01 mag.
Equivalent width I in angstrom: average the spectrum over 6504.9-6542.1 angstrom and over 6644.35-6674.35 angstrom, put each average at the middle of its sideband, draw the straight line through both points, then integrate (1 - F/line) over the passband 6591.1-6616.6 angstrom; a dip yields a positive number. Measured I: 0.6 angstrom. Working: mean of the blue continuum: 9.79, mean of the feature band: 9.49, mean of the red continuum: 9.69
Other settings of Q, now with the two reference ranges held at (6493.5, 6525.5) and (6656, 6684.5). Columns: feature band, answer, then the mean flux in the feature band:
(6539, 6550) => -0.03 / 9.86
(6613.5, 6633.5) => -0.07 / 10.2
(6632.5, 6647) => -0.03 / 9.74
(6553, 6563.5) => 0.05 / 9.18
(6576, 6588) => -0.10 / 10.5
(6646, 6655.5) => -0.03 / 9.72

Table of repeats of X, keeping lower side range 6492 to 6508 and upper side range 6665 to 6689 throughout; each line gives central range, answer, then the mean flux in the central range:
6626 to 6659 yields -0.05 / 9.84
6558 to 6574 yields 0.03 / 9.15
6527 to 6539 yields -0.04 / 9.78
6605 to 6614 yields -0.02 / 9.6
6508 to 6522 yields -0.03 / 9.78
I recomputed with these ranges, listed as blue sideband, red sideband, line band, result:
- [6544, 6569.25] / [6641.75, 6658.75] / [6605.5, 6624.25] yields -0.5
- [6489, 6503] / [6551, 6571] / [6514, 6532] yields -0.8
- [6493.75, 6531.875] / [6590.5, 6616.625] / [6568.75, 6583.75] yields -0.6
